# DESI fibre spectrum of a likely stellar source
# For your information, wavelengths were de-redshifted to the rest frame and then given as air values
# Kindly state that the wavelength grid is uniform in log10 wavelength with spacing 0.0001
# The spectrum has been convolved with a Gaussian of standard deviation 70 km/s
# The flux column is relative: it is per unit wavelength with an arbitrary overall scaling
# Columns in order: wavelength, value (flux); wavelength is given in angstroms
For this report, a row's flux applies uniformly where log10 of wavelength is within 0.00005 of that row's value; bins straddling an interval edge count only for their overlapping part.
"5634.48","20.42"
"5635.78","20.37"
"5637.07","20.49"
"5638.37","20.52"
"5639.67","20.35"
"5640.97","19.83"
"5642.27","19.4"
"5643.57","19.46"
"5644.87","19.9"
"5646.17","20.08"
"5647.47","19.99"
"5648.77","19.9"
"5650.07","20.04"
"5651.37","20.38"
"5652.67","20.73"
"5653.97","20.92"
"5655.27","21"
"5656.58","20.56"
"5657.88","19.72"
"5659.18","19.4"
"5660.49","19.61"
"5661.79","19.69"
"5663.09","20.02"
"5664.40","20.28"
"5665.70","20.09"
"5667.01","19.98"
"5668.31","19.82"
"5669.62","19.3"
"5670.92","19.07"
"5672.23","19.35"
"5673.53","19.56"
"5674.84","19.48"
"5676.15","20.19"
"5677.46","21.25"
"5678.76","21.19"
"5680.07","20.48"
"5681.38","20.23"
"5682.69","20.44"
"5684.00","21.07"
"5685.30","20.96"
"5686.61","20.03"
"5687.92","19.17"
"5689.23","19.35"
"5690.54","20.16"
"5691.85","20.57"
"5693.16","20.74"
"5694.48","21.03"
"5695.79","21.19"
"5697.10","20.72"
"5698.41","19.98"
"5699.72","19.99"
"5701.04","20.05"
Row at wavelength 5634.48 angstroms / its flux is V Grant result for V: 20.42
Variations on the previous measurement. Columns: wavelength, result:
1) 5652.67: 20.73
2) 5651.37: 20.38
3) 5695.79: 21.19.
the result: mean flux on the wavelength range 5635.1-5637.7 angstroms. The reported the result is 20.5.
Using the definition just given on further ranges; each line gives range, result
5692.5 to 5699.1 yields 20.7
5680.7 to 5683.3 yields 20.3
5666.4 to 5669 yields 19.9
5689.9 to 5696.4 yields 20.7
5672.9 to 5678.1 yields 20.1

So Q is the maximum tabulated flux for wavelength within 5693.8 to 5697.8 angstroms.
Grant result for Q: 21.19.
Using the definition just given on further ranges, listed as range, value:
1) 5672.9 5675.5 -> 19.56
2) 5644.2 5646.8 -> 20.08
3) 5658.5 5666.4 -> 20.28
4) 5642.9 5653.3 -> 20.73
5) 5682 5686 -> 21.07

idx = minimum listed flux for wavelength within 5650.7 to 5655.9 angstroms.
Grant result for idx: 20.38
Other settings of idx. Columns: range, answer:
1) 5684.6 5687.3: 20.03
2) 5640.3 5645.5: 19.4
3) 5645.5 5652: 19.9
